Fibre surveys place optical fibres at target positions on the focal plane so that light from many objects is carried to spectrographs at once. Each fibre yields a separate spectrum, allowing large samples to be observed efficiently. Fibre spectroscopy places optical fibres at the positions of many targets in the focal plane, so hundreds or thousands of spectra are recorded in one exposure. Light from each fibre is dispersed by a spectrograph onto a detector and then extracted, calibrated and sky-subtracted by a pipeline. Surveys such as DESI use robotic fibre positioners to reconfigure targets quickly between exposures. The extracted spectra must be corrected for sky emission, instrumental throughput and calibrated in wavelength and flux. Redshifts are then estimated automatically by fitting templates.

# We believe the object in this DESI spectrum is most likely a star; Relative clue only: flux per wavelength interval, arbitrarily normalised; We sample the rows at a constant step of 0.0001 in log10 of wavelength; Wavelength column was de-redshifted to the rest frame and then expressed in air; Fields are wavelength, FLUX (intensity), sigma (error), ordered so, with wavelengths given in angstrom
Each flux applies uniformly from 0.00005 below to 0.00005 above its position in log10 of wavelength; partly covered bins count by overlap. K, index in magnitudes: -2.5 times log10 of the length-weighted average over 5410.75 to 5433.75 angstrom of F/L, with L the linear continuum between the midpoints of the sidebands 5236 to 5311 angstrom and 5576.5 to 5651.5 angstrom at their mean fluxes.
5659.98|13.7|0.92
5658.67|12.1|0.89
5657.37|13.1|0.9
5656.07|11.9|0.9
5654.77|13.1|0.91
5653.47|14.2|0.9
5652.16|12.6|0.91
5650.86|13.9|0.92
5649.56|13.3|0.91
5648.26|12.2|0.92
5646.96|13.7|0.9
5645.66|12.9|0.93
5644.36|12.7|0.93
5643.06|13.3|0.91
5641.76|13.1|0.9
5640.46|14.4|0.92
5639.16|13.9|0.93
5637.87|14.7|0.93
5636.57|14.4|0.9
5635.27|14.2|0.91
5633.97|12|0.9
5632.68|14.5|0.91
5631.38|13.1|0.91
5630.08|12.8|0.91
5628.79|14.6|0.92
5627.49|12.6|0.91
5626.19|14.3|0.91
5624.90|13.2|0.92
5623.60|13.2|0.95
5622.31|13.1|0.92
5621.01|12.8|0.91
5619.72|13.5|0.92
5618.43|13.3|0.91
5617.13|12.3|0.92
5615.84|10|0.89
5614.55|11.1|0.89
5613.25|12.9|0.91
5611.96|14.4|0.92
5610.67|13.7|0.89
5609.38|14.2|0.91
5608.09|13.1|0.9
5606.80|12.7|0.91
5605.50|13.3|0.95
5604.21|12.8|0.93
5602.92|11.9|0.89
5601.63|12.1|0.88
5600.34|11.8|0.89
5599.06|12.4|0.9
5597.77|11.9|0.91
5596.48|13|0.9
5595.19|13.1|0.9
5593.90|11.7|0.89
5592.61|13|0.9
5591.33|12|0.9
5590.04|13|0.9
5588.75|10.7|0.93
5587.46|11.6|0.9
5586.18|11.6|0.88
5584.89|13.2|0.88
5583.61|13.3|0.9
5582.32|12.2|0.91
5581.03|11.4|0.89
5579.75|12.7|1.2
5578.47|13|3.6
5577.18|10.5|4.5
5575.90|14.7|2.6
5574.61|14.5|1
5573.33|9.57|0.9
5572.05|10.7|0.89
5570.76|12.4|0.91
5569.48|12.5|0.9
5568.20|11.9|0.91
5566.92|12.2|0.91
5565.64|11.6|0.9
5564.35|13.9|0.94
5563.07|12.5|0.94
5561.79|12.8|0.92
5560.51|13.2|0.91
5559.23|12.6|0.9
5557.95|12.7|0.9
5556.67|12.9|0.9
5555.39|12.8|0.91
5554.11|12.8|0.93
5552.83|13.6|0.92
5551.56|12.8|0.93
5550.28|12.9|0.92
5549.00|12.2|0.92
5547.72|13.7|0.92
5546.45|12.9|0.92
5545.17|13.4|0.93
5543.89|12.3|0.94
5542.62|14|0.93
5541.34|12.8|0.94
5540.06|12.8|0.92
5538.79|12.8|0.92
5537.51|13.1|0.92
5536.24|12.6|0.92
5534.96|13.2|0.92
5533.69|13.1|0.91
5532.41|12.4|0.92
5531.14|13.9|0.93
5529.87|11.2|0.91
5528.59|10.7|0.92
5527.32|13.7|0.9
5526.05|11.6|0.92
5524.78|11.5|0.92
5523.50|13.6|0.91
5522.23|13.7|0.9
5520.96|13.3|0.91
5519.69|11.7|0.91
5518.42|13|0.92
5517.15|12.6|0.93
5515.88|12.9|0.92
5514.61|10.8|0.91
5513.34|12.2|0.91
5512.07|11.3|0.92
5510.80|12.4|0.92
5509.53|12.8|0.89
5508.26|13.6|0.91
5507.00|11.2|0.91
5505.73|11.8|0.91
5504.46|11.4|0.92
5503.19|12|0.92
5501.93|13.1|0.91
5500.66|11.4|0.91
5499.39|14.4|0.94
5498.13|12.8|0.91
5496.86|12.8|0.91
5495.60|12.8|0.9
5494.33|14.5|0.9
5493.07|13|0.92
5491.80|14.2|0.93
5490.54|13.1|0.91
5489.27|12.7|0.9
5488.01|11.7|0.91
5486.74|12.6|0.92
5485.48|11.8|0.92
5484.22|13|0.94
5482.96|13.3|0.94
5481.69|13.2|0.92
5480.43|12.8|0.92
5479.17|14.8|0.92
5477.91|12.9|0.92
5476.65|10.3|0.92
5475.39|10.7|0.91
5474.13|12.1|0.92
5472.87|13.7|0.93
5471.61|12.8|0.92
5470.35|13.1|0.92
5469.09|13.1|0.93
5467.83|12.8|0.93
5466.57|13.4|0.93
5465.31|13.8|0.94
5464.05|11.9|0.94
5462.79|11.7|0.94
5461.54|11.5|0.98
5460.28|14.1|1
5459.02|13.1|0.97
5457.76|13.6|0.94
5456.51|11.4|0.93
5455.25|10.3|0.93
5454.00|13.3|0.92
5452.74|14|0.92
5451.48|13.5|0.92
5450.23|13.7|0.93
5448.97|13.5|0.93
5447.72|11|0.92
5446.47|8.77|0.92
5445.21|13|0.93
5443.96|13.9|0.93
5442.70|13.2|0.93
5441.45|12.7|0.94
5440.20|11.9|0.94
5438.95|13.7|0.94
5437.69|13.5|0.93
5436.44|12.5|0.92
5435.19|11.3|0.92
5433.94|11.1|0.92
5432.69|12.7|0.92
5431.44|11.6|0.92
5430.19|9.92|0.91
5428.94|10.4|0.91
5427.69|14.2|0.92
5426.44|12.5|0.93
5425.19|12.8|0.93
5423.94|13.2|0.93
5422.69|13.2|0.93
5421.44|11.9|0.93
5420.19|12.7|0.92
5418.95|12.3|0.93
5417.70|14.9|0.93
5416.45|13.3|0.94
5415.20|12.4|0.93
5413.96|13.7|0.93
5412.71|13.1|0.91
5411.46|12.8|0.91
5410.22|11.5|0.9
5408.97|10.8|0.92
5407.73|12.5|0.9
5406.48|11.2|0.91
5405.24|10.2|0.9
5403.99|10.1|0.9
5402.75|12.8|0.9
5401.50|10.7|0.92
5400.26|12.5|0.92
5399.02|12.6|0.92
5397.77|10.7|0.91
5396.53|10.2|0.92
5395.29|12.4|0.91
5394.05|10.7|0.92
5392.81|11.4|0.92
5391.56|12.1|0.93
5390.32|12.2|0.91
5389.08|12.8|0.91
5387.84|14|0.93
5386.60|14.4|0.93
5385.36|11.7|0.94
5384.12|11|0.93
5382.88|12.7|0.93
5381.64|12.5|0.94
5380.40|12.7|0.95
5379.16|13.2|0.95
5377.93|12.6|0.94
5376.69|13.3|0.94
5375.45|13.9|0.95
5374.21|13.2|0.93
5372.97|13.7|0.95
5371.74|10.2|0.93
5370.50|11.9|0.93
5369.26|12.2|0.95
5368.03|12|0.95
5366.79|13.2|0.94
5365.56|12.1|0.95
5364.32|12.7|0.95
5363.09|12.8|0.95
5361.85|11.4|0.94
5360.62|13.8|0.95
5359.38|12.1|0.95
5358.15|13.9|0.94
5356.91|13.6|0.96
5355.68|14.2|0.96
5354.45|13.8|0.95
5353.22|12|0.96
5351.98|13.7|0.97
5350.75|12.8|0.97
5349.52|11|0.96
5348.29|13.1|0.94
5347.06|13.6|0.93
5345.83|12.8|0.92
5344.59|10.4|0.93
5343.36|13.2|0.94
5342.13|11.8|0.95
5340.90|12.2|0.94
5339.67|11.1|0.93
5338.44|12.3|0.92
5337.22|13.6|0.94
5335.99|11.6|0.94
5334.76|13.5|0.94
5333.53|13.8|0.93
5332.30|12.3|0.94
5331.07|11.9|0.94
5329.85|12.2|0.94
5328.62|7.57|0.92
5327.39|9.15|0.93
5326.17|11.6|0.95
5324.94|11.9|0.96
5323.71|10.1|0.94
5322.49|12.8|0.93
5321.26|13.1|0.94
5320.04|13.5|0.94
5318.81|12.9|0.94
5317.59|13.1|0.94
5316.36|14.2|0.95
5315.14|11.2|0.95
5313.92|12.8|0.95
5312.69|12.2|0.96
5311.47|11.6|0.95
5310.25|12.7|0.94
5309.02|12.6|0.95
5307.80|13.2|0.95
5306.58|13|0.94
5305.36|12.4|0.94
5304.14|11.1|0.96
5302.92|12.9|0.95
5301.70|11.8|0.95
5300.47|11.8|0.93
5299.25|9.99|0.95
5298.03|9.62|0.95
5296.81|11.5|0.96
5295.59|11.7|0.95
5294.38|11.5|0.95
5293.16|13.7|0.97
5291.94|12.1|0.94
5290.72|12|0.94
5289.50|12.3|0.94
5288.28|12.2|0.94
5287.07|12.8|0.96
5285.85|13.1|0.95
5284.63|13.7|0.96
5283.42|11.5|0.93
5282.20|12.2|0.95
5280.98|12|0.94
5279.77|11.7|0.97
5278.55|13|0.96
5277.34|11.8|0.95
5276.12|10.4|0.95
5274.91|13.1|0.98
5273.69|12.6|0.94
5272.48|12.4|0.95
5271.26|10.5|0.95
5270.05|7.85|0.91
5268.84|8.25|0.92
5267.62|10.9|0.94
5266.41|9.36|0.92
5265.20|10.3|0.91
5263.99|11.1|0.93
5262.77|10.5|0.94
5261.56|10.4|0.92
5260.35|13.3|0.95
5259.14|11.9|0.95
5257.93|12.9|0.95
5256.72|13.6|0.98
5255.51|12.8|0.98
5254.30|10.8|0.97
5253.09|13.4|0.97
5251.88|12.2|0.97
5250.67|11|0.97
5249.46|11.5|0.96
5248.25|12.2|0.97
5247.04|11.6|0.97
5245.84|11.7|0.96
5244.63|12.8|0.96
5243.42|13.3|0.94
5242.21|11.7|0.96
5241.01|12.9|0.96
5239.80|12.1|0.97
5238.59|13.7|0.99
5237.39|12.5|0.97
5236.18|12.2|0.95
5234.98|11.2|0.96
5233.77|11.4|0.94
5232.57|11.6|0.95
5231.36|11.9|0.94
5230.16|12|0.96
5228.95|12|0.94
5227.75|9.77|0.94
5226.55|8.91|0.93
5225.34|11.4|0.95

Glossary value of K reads -0.03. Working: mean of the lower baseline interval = 11.9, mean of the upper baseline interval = 12.9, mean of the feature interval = 12.6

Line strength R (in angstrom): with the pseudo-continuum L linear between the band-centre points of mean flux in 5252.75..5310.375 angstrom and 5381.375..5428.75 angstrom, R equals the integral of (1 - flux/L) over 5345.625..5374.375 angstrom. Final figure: -1.5 angstrom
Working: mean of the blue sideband 11.8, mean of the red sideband 12.3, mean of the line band 12.7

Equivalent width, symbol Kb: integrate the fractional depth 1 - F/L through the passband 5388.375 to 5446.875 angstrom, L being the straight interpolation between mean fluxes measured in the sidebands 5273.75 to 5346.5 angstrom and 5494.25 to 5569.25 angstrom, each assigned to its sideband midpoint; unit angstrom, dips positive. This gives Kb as 1.0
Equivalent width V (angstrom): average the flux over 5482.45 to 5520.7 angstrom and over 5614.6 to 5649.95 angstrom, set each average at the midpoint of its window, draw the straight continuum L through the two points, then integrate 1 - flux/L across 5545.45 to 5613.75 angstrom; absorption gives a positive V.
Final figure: 1.9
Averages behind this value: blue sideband 12.6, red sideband 13.2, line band 12.6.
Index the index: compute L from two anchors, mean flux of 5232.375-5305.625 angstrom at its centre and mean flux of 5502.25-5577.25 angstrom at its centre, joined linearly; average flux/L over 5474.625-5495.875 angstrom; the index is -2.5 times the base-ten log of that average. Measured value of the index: -0.03 mag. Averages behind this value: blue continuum 11.8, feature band 12.8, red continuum 12.6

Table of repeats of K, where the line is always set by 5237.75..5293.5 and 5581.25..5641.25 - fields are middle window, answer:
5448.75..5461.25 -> -0.05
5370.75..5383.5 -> -0.05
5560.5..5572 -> 0.03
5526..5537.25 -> 0.01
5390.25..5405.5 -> 0.08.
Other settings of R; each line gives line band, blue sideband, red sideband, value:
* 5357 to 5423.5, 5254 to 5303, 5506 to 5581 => -1.80 angstrom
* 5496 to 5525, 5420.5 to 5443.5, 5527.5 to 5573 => 0.24 angstrom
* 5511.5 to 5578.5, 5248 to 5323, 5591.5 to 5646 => 1.02 angstrom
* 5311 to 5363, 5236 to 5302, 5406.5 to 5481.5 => -1.18 angstrom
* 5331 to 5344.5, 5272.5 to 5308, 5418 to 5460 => -0.24 angstrom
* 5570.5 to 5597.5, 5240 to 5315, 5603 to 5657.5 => 1.57 angstrom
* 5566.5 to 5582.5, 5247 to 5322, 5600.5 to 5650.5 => 0.99 angstrom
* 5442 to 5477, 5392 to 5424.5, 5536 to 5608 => -0.98 angstrom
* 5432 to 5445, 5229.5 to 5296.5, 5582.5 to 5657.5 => -0.26 angstrom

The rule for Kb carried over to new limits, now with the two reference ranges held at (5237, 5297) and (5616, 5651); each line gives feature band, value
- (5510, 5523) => 0.48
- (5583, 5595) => 0.83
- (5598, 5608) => 0.60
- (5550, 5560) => 0.11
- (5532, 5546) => 0.01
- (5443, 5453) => -0.02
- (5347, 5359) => -0.88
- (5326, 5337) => 0.51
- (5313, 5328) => -0.12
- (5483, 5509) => 0.19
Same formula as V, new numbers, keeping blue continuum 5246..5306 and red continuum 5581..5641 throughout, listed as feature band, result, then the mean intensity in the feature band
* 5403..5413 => 0.53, 11.5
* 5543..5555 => -0.29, 13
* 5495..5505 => -0.08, 12.6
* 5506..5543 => 0.08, 12.6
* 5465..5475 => -0.51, 13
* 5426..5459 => -0.20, 12.4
